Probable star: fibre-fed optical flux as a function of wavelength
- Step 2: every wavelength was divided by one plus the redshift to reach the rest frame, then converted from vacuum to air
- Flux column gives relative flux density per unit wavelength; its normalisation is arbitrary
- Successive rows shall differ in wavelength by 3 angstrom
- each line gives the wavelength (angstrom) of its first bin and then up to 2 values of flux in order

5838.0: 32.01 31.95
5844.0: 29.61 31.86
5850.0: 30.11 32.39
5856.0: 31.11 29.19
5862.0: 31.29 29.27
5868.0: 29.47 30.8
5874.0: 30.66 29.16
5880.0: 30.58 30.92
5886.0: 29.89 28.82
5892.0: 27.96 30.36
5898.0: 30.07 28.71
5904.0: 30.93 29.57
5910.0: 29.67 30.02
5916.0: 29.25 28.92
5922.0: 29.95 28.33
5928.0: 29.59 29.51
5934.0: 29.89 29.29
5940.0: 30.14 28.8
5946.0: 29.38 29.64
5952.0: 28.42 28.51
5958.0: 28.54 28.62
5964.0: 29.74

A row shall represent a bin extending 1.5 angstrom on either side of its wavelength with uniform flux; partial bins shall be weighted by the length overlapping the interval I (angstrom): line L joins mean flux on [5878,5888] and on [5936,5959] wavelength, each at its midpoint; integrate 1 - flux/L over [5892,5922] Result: 0.2 angstrom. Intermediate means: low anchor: 30.3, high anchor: 29.1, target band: 29.6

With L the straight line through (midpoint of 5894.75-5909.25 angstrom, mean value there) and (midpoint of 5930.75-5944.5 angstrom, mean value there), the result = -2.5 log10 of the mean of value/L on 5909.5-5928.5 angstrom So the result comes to 0.01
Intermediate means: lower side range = 29.9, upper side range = 29.5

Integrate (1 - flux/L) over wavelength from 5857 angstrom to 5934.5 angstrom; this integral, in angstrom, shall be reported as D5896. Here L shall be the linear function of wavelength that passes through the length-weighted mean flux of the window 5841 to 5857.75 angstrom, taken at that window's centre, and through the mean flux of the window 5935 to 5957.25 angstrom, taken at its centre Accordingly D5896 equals 1.1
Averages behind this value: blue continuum 31.1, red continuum 29.2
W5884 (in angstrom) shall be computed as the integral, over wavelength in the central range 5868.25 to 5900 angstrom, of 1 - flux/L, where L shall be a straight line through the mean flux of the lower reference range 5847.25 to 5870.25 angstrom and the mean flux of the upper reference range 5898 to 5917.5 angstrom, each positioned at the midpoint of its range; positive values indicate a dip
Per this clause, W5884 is 0.2 angstrom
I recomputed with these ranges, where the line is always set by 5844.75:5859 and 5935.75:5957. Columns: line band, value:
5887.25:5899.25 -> 0.4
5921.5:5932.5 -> 0.1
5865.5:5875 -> 0.2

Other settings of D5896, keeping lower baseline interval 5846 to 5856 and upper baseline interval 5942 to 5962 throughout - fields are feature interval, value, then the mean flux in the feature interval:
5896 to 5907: 0.1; 29.9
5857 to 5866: 0.3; 30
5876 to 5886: 0.1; 30.2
